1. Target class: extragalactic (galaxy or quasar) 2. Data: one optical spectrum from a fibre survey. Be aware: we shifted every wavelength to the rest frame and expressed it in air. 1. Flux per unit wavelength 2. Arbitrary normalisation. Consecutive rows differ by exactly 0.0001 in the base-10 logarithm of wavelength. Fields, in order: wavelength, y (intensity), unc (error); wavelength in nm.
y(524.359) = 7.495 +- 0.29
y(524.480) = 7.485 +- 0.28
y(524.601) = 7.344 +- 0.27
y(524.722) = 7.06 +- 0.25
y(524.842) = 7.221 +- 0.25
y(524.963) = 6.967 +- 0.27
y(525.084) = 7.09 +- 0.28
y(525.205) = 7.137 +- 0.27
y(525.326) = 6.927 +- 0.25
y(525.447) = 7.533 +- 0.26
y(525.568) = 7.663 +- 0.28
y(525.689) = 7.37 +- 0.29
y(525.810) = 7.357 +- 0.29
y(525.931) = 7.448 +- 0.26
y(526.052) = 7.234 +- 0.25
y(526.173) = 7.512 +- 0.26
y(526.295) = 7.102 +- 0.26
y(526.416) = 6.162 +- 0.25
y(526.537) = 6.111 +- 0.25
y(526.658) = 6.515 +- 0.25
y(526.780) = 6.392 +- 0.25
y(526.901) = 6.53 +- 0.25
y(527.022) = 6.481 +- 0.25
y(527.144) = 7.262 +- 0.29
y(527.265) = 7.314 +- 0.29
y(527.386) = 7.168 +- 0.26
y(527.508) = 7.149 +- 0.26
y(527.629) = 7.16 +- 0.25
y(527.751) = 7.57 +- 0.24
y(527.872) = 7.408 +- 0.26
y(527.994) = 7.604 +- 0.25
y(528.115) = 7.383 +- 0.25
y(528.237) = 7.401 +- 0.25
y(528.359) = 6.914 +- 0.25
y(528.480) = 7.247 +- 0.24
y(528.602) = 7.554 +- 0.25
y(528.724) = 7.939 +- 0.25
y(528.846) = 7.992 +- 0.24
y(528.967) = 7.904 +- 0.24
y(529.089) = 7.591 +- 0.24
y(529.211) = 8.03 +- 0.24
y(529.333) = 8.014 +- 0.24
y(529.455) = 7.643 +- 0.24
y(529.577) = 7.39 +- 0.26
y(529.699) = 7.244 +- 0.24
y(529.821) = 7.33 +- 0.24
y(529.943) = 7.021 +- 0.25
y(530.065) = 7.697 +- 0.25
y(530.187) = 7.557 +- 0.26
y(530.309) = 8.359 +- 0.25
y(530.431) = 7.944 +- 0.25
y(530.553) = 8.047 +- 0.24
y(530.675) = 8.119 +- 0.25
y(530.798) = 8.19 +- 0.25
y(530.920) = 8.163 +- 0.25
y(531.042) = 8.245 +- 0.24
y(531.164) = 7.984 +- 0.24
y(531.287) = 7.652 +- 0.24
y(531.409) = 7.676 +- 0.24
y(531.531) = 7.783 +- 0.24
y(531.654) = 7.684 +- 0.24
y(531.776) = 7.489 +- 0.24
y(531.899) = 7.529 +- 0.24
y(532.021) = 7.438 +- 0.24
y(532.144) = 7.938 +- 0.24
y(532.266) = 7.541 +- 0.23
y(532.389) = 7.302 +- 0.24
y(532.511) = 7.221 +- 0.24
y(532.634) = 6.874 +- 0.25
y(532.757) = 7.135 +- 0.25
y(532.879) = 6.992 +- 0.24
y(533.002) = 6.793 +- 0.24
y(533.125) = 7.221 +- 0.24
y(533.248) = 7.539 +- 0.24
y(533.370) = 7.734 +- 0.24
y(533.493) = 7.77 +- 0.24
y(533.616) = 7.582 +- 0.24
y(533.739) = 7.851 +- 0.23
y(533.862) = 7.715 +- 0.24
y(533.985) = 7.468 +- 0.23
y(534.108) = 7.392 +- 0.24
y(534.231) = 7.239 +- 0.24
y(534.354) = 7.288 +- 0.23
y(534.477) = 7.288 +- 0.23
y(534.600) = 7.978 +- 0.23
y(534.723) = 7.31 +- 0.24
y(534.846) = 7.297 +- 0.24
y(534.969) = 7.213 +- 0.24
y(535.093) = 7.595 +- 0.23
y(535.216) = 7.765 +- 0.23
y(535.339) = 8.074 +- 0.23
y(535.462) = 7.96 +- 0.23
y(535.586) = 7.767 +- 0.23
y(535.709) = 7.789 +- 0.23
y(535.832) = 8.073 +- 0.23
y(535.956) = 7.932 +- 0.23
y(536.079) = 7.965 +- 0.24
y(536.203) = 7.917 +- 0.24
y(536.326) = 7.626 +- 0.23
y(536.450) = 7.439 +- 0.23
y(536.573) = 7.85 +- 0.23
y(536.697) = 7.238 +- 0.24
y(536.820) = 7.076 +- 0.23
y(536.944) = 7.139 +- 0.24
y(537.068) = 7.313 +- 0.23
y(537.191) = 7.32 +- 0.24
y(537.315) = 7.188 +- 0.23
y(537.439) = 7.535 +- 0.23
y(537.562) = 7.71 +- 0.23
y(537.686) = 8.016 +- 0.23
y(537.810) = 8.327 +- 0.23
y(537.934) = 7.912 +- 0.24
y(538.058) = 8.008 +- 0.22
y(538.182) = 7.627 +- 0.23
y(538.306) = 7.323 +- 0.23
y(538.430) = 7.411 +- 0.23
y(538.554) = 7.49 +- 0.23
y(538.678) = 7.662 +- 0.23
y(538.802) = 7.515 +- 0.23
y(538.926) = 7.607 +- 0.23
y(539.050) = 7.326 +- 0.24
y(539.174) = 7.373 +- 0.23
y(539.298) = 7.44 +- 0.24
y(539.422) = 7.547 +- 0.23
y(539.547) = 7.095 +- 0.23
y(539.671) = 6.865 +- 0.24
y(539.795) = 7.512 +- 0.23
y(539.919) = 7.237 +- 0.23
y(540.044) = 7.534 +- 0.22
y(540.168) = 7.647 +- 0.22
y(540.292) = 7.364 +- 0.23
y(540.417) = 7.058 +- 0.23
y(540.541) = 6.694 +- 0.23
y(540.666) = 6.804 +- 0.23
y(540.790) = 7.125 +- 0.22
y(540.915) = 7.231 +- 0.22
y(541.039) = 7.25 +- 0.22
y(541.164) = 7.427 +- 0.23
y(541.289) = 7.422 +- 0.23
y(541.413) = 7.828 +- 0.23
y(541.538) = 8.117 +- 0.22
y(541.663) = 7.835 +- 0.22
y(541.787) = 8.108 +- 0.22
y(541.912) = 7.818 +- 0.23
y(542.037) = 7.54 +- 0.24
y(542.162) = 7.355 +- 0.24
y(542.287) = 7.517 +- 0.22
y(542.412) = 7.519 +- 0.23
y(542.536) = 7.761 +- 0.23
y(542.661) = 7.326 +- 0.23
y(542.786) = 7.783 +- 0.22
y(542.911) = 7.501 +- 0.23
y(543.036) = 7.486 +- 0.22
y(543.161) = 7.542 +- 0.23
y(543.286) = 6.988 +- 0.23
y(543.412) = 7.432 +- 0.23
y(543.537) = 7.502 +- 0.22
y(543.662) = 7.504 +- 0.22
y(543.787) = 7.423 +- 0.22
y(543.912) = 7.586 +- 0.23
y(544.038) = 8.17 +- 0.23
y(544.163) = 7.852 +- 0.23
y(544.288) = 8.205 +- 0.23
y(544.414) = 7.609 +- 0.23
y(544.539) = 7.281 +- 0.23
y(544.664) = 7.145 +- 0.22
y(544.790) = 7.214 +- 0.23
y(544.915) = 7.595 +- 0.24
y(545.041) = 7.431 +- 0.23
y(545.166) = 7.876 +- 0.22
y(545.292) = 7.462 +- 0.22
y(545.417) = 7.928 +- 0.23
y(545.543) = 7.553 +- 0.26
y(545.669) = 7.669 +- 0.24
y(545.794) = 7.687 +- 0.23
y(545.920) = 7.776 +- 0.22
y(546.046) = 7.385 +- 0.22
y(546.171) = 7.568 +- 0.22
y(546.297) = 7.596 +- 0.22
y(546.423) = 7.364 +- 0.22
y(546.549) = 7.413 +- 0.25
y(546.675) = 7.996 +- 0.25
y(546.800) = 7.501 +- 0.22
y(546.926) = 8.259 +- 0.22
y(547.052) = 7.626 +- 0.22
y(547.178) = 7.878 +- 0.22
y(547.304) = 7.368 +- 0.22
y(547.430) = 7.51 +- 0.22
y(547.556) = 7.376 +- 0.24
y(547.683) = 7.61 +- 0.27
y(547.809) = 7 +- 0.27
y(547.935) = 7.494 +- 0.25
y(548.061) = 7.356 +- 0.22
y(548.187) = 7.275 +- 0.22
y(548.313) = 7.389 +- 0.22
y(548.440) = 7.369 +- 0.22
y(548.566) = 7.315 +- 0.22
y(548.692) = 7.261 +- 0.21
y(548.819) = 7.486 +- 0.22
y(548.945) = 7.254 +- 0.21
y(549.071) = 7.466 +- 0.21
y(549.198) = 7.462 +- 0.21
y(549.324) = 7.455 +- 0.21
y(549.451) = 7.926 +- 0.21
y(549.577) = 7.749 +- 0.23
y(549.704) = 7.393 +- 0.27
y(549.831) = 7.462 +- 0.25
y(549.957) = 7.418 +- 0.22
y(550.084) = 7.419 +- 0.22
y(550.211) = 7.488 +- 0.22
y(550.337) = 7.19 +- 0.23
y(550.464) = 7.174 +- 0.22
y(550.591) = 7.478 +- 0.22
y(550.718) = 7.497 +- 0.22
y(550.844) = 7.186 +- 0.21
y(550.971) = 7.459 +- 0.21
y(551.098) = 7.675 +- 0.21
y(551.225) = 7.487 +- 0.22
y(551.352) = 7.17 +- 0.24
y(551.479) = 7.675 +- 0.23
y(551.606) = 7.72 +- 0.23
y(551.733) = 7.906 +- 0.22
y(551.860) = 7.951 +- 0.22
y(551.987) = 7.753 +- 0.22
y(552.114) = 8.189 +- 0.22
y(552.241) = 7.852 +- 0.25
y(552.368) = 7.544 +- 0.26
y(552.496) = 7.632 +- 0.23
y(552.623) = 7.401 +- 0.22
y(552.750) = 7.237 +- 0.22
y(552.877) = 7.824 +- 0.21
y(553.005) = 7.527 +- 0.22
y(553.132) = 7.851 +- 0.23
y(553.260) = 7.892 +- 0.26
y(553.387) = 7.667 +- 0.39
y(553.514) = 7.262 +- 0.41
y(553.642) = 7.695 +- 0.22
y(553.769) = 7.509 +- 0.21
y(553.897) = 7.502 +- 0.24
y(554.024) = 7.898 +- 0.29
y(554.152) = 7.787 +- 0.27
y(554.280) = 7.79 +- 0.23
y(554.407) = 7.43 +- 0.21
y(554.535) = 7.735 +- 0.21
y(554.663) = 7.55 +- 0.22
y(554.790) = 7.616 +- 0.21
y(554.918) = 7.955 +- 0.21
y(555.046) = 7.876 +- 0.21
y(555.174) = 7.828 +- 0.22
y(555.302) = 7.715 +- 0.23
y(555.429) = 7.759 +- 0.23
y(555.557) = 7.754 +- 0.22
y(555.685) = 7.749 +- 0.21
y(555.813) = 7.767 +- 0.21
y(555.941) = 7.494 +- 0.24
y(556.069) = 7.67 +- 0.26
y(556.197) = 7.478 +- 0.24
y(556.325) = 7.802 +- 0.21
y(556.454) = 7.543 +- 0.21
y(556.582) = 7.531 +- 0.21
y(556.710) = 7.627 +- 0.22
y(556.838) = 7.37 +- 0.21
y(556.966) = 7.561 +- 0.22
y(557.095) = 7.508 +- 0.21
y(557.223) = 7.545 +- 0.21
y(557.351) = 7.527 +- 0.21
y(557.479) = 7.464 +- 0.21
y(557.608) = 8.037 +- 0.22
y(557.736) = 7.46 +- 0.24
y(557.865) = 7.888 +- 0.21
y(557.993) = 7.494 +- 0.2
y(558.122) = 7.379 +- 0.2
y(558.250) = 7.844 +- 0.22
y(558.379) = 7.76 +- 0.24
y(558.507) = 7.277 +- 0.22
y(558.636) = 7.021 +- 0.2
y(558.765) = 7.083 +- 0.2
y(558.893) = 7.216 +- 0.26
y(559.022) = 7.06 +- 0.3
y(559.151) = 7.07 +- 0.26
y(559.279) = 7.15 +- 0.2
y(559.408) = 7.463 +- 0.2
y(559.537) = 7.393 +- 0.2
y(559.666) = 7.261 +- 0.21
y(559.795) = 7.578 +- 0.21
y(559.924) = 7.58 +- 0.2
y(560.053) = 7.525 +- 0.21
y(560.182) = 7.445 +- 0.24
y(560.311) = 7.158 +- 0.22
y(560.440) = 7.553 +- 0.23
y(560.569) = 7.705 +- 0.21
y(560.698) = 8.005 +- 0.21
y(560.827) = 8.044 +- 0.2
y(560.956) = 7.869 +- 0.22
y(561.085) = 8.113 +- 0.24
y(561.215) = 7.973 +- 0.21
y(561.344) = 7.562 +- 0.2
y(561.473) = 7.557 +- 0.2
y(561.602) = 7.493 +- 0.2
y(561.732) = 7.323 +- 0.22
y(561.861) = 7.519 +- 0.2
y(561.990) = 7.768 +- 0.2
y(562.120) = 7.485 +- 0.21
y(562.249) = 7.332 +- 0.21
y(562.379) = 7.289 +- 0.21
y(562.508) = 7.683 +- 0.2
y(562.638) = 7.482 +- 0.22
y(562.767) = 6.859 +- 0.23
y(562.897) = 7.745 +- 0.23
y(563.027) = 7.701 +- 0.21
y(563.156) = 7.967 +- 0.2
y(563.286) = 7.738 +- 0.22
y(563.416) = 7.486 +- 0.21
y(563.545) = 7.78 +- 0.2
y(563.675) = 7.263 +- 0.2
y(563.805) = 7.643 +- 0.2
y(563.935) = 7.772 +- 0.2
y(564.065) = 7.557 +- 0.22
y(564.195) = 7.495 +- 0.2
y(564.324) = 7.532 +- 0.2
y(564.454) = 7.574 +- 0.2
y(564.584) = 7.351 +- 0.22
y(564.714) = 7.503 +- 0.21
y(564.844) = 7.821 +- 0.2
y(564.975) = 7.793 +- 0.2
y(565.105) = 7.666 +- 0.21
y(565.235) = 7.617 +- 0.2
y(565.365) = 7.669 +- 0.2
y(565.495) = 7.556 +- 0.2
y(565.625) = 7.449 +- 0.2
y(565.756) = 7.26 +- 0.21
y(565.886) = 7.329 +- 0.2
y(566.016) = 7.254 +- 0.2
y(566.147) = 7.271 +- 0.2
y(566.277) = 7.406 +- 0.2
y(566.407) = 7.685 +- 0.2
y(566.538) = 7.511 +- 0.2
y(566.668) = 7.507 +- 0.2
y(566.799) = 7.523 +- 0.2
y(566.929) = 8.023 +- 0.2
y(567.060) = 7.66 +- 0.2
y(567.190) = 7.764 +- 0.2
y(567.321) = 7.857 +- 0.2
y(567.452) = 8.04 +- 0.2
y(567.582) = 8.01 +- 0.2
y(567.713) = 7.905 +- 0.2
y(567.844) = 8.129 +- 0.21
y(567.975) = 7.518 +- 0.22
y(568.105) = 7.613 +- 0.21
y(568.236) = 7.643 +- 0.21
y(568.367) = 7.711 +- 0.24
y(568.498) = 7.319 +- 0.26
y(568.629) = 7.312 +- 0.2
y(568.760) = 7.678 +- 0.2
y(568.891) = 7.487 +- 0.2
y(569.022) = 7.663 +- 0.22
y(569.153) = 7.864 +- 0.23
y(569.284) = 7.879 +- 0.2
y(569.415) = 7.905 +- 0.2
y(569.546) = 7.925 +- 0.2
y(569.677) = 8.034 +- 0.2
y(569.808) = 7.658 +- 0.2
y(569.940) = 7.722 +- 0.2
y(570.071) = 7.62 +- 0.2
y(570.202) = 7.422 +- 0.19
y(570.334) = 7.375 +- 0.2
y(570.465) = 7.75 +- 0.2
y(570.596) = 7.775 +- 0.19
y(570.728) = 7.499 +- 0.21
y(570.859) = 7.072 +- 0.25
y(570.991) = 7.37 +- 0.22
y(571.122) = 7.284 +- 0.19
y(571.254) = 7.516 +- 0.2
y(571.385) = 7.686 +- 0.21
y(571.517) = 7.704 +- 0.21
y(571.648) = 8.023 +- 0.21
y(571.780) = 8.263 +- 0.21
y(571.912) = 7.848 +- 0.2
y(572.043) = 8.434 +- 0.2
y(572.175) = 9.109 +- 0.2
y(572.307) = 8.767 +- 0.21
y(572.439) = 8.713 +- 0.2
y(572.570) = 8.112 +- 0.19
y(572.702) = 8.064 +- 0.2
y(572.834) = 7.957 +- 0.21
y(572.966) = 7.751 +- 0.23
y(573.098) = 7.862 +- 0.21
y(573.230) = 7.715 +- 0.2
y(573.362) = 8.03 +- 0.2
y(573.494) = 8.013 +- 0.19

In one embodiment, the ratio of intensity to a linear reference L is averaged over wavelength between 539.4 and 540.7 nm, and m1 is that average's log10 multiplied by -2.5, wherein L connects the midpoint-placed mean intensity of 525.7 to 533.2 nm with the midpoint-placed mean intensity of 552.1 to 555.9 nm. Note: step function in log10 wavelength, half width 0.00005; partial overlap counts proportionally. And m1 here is 0.05 mag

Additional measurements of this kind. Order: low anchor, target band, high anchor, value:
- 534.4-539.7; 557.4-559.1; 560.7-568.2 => 0.02 mag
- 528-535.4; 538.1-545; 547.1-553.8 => 0.01 mag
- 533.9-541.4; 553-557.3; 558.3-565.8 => -0.02 mag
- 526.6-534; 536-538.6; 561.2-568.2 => -0.01 mag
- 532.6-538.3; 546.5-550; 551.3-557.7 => 0.02 mag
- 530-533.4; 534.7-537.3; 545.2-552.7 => 0.00 mag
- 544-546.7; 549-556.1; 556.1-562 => -0.01 mag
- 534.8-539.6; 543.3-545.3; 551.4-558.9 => 0.01 mag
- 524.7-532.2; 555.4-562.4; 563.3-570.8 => 0.01 mag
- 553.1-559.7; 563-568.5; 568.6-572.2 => 0.01 mag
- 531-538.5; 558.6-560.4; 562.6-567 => 0.04 mag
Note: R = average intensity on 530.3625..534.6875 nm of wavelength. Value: 7.59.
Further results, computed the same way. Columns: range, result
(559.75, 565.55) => 7.6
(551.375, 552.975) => 7.7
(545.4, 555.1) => 7.57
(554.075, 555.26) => 7.73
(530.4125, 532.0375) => 7.86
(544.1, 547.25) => 7.64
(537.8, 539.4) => 7.59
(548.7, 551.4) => 7.44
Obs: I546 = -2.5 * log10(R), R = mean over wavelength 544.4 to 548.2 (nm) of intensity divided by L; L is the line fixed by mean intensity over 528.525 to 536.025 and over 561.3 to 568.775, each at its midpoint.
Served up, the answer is 0.01 mag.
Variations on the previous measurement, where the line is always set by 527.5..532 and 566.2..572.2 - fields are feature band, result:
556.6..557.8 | 0.02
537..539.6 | 0.02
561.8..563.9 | 0.02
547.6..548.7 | 0.05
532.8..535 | 0.04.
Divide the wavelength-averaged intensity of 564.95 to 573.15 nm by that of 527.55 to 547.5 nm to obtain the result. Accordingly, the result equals 1.02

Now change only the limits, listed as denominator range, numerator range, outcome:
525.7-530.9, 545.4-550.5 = 1.02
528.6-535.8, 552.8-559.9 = 0.99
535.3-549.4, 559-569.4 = 1.01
